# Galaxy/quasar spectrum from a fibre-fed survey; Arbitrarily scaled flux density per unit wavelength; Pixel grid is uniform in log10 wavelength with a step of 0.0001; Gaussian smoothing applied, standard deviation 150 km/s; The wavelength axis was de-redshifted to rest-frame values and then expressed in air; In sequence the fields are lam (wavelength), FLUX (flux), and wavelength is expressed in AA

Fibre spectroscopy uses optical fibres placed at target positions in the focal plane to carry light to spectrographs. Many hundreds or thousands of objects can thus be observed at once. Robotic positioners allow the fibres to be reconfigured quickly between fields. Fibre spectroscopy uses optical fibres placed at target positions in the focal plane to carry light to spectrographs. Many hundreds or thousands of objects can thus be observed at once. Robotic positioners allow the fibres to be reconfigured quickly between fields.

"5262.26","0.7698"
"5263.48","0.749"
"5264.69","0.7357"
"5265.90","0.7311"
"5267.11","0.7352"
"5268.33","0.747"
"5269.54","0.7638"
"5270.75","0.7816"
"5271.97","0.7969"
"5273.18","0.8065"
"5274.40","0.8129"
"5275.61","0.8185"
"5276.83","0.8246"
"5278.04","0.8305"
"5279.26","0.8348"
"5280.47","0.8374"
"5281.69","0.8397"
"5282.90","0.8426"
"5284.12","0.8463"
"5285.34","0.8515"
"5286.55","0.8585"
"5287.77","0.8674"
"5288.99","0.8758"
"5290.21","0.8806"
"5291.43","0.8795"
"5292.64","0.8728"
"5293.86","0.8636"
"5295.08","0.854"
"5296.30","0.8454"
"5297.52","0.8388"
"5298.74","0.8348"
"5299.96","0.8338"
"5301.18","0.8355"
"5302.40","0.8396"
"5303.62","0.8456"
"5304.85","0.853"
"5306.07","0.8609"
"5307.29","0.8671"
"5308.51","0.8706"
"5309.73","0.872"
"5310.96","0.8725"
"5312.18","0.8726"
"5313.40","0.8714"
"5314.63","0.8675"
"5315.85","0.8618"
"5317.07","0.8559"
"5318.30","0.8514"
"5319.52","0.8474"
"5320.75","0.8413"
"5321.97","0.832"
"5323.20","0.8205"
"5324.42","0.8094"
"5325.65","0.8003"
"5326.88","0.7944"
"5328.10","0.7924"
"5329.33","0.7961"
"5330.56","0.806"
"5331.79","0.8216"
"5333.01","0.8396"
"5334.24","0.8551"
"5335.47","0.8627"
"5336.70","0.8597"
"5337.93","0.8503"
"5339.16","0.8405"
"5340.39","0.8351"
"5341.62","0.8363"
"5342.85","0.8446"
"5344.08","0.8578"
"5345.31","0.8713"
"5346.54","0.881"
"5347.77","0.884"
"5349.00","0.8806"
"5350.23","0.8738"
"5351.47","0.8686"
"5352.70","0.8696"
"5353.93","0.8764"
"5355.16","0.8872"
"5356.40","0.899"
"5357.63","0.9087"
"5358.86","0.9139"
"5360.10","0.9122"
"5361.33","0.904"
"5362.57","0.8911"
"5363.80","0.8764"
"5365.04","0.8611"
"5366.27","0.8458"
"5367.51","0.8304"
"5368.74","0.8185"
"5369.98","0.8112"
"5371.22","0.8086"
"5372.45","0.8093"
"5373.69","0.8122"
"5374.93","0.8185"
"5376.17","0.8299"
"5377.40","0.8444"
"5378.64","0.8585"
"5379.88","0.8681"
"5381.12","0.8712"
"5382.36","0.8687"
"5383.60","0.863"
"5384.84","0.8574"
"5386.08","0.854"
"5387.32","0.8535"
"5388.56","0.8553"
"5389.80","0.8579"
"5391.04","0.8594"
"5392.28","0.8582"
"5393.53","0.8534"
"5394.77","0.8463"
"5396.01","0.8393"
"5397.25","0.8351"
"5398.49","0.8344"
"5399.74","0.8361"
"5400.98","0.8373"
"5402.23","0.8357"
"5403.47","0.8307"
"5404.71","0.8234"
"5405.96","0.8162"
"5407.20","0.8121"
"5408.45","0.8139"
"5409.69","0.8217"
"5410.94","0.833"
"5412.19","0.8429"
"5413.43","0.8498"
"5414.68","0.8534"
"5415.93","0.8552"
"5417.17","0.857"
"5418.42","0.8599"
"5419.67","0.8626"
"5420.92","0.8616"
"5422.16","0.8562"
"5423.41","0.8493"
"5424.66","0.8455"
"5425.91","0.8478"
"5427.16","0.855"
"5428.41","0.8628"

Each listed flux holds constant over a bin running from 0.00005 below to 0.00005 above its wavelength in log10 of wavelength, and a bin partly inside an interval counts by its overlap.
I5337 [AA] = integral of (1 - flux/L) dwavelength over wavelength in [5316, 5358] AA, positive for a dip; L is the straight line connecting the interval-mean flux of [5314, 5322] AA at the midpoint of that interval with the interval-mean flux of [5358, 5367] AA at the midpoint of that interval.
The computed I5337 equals 0.9 AA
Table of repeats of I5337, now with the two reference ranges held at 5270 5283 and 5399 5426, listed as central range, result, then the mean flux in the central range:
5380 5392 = -0.3 AA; 0.86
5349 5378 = -0.9 AA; 0.86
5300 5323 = -0.9 AA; 0.855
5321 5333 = 0.2 AA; 0.811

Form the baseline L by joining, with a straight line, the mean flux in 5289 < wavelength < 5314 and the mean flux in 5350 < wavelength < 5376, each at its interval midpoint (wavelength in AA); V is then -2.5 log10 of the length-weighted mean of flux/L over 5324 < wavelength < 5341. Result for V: 0.04 mag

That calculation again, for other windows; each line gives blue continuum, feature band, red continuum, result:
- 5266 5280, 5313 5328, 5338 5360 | 0.01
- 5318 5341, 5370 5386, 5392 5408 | -0.01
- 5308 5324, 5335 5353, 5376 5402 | -0.01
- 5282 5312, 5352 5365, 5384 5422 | -0.05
